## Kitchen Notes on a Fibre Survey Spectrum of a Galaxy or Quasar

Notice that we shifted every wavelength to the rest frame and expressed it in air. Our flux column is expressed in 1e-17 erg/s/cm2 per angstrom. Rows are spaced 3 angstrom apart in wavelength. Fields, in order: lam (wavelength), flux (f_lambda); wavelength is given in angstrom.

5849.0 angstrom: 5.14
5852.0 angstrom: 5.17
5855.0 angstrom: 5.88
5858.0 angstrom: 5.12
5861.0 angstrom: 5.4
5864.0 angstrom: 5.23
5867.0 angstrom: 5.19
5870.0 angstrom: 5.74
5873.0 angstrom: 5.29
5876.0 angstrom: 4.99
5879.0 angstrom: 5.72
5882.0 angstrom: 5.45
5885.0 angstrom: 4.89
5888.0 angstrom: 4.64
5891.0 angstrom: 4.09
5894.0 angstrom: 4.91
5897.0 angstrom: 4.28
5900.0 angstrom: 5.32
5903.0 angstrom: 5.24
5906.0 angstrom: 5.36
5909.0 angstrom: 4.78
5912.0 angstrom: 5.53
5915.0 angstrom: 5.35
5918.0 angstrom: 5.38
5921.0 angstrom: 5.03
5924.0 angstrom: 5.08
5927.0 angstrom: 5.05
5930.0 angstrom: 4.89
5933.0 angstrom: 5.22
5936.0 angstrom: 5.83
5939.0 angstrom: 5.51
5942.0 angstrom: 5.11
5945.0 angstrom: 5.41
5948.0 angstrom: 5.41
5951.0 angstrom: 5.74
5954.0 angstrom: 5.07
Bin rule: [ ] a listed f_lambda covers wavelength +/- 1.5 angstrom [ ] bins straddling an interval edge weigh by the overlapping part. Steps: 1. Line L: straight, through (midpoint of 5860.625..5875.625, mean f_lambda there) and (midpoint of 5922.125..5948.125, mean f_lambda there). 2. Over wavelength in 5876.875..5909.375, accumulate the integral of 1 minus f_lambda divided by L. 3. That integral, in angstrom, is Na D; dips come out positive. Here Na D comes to 2.0 angstrom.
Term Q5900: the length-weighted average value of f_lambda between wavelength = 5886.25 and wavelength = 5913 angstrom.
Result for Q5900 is 4.89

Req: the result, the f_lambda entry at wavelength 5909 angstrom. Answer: 4.78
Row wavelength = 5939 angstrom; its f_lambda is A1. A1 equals 5.51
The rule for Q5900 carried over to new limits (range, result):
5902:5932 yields 5.17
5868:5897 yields 5.04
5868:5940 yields 5.15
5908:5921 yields 5.25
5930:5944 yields 5.36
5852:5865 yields 5.39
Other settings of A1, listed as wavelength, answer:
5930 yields 4.89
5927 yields 5.05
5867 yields 5.19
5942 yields 5.11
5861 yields 5.4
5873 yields 5.29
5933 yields 5.22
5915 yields 5.35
